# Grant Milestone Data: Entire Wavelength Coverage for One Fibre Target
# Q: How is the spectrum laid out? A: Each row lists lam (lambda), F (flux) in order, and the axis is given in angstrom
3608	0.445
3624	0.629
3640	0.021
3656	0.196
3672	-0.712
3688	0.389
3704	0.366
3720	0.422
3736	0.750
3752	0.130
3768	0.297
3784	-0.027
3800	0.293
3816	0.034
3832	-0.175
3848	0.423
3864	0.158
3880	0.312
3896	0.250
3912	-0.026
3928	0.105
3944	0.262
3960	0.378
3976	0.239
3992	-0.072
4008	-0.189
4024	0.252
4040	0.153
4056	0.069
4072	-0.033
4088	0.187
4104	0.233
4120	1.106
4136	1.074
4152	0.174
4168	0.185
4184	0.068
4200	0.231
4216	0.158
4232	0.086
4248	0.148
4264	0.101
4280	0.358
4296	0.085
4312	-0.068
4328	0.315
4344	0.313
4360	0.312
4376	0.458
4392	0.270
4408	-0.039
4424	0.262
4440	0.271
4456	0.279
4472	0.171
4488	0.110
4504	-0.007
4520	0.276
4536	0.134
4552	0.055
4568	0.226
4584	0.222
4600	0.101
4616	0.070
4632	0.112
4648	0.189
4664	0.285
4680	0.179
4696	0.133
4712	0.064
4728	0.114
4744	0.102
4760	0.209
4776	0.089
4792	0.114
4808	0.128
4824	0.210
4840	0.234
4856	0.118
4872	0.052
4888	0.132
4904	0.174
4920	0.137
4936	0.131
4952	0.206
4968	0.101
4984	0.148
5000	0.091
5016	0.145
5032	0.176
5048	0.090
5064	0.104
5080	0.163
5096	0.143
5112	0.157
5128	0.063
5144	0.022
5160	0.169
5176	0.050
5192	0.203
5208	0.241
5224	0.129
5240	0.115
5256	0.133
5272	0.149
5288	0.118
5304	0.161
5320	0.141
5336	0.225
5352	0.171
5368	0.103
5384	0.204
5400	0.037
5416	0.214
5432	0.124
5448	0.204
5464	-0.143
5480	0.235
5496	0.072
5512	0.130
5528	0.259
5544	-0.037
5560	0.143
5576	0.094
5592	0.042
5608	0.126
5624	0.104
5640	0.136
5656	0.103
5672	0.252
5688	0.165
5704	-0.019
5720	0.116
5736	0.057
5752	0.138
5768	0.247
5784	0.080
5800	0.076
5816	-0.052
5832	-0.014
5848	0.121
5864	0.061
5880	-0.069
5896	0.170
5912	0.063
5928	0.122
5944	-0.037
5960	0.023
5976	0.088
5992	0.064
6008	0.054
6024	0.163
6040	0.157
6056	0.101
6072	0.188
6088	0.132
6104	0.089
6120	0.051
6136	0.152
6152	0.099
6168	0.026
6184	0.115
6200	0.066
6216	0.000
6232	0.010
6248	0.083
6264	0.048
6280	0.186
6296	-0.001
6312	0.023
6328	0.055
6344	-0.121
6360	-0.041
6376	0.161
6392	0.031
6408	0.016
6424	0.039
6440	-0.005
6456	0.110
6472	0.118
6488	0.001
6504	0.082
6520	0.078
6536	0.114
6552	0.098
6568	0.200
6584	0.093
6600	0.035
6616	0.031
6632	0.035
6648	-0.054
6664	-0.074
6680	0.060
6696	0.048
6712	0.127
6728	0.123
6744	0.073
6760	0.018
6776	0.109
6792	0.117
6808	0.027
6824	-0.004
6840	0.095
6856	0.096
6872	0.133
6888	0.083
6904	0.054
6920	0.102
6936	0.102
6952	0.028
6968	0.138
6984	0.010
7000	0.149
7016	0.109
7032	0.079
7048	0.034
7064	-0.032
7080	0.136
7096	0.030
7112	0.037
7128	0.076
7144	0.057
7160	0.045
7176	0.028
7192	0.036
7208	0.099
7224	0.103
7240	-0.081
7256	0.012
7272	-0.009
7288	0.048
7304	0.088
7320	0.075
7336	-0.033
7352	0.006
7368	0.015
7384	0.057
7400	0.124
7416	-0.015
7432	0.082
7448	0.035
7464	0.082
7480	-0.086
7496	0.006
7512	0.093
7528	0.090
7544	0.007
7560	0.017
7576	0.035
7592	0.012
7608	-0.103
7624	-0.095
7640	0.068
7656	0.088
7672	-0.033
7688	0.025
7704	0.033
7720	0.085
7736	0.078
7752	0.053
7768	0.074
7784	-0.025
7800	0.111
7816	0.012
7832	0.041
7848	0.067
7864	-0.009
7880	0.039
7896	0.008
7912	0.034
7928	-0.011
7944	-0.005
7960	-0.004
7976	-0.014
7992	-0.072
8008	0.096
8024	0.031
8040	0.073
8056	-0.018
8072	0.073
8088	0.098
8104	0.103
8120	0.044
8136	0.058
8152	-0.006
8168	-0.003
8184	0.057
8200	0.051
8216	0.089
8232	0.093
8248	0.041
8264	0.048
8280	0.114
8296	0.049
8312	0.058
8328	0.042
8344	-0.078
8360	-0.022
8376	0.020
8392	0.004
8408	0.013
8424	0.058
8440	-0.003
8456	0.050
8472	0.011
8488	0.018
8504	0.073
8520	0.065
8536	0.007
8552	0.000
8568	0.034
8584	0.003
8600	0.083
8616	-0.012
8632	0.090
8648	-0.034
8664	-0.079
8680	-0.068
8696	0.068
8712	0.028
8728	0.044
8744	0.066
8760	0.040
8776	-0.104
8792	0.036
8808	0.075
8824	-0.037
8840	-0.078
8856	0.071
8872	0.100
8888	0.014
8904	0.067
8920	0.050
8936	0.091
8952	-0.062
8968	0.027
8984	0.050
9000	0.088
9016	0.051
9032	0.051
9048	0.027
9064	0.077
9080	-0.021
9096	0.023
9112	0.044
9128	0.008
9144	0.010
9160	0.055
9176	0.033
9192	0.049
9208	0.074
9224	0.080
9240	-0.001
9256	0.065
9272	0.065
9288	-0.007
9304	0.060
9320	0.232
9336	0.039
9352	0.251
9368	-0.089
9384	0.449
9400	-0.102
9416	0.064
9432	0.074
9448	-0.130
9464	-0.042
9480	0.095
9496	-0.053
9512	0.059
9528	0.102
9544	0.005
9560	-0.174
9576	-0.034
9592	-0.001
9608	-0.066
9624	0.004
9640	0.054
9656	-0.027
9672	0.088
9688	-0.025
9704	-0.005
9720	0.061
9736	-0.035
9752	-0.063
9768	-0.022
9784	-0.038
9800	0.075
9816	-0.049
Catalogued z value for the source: 0.107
